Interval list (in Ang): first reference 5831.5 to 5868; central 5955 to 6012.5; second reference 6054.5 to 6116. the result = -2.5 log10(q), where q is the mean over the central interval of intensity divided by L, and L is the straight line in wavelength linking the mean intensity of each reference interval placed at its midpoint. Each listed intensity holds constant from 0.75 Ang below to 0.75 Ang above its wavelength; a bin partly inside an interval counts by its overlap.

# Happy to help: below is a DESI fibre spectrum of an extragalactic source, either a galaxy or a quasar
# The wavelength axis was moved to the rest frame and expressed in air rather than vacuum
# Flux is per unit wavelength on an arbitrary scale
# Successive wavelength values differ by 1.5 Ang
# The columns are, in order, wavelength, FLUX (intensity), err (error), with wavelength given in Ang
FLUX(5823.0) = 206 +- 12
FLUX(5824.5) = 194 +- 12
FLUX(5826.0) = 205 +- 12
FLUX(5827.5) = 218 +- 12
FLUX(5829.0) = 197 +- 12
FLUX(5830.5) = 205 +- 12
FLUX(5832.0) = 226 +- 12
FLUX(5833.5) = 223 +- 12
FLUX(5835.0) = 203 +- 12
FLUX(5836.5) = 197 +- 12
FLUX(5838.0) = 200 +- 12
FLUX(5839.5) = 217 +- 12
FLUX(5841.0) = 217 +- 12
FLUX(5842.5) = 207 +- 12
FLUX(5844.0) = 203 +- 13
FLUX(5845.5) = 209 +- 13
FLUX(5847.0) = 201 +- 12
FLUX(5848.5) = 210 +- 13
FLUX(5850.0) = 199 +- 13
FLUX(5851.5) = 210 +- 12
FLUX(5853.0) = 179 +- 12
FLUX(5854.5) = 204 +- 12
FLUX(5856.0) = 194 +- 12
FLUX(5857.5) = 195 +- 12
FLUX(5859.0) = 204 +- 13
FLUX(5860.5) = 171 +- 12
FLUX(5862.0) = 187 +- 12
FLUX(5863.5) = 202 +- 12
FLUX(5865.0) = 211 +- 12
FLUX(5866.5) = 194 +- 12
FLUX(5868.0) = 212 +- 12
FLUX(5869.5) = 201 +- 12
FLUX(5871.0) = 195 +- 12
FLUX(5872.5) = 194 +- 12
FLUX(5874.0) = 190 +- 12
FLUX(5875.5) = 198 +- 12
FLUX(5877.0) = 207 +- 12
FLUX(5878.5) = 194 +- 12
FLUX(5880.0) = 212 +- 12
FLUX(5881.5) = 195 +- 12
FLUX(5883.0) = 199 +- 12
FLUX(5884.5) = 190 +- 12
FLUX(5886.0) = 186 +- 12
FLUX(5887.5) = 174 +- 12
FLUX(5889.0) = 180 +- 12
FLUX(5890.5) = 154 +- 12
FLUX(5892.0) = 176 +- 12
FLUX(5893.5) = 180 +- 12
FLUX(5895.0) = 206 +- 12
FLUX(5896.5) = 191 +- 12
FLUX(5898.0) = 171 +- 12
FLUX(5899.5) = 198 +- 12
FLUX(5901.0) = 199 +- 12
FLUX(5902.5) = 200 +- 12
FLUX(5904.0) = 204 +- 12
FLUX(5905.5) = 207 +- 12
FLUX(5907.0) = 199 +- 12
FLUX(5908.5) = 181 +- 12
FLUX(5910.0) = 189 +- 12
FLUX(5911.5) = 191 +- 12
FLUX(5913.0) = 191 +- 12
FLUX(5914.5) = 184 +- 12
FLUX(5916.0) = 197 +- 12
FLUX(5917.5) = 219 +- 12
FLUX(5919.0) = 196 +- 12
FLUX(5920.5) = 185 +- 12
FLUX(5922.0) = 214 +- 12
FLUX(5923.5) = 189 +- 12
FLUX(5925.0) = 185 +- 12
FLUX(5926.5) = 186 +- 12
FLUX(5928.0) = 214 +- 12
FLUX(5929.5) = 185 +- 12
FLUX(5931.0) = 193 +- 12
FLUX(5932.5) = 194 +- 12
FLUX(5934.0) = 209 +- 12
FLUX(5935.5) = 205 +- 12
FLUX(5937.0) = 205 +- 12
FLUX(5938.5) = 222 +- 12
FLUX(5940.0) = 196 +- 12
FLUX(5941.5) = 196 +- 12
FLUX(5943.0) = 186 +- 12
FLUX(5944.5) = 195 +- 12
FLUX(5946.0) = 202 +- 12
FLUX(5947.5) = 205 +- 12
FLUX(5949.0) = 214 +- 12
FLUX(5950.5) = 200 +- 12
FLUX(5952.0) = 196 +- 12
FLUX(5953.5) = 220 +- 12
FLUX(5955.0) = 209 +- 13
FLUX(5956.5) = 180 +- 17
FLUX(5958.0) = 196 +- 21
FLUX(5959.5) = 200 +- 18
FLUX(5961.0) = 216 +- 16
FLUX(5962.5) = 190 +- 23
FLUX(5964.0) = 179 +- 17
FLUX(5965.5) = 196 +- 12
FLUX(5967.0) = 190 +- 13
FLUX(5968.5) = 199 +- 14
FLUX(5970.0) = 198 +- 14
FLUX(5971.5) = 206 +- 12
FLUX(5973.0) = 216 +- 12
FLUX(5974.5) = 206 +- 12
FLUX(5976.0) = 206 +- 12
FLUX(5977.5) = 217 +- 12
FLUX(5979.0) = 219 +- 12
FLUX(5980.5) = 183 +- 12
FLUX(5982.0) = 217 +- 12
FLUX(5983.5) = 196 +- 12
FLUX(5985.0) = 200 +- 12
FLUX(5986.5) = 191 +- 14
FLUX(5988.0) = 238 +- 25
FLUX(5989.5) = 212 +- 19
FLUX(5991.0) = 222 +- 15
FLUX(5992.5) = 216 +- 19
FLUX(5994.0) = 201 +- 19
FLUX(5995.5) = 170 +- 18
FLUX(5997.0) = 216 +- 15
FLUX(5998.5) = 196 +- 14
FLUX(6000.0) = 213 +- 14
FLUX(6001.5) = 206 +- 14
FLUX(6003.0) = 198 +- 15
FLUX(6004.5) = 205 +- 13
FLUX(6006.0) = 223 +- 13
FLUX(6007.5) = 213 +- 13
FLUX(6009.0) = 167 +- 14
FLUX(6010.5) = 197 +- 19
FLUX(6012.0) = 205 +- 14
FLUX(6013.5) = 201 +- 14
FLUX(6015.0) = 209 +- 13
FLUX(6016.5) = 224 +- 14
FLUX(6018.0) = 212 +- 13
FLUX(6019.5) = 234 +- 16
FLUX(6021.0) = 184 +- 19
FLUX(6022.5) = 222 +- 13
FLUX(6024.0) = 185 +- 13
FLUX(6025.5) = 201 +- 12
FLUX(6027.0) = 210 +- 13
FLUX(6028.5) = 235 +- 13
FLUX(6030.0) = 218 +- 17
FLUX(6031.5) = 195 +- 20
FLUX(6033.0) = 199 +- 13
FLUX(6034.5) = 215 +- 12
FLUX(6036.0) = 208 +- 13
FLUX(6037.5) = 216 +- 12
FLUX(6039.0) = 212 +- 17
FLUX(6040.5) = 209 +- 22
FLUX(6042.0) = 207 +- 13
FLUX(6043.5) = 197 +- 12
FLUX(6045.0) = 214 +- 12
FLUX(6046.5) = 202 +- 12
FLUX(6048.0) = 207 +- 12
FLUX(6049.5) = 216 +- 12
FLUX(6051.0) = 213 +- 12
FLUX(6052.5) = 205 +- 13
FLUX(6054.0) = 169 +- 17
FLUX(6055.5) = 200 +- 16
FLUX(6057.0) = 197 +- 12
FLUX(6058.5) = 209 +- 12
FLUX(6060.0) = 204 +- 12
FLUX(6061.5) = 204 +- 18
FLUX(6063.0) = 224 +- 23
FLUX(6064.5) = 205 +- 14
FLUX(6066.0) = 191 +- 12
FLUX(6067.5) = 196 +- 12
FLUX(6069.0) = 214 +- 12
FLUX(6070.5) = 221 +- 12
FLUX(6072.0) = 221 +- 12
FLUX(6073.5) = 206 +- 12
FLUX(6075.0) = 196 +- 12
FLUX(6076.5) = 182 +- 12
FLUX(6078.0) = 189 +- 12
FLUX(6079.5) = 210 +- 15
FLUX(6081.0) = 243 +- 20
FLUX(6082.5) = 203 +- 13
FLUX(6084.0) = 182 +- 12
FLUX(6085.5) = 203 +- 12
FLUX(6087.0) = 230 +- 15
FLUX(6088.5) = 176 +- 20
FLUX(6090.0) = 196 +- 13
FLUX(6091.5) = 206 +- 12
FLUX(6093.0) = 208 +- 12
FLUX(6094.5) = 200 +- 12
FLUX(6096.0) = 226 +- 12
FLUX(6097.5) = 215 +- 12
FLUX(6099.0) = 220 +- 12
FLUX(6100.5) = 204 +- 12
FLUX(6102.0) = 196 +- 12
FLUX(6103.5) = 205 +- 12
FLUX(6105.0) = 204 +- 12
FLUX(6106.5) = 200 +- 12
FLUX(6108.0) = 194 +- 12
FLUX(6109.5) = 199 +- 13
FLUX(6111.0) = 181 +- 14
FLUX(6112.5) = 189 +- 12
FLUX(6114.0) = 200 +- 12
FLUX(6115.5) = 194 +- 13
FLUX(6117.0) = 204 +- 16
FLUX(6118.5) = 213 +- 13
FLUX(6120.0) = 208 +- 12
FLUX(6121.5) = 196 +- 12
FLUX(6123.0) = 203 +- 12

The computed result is 0.00 mag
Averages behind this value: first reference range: 203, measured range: 203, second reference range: 203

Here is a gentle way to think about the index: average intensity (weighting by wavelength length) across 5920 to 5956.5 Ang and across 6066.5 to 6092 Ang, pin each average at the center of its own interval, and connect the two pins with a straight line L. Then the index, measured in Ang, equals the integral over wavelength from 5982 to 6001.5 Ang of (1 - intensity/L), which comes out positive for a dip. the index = -0.47 Ang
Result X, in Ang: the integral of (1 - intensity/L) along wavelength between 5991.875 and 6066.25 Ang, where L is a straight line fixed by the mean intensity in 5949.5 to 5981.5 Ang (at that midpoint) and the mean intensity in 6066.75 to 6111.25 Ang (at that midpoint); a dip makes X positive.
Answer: -1.0 Ang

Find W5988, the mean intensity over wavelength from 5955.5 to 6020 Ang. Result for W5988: 204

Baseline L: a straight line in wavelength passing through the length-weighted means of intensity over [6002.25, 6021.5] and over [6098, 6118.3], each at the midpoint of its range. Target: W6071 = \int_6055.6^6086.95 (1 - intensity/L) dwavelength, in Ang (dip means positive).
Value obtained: -0.52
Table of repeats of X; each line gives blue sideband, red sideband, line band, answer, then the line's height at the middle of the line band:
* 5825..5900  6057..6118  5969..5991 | -0.77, 201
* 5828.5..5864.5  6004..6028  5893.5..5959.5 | 2.15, 204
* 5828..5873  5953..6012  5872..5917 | 2.50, 203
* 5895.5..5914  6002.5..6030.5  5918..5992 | -0.67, 200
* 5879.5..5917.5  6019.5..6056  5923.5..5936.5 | -0.13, 194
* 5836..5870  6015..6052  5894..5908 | 0.47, 203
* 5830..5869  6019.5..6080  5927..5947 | 0.40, 204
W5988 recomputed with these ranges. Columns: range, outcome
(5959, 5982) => 202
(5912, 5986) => 200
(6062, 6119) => 204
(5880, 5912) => 190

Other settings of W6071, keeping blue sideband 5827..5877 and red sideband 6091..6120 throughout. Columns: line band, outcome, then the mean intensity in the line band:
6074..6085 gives 0.1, 201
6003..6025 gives -0.3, 205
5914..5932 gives 0.6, 196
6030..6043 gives -0.3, 208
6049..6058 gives 0.1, 200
